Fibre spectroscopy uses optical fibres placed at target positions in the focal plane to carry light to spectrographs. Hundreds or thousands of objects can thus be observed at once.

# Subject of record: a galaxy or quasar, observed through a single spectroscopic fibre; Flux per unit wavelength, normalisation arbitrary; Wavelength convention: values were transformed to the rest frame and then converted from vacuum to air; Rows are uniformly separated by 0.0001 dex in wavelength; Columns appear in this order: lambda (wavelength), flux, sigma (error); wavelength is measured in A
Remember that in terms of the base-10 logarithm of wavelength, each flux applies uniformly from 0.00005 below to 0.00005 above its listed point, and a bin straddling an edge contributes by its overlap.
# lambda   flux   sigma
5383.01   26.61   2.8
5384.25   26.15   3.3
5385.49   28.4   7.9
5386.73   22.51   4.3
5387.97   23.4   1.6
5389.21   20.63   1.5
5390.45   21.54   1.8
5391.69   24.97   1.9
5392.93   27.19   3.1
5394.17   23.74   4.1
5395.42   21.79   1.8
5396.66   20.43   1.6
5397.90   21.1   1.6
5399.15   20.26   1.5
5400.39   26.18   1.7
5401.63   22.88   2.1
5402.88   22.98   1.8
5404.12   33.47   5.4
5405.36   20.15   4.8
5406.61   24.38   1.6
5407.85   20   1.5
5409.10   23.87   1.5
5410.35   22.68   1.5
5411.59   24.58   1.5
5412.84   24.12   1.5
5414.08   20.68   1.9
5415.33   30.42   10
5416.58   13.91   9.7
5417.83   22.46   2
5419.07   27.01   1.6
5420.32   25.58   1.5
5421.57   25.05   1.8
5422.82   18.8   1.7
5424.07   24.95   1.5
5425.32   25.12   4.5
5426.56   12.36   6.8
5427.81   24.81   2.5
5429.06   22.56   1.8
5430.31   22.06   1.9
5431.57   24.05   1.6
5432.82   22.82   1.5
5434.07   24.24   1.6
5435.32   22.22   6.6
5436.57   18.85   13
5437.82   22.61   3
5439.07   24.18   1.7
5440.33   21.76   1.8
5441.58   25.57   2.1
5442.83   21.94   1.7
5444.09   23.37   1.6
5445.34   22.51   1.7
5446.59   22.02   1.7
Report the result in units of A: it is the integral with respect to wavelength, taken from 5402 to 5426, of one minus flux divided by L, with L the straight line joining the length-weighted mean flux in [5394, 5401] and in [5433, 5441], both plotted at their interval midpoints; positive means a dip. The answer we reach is -1.5 A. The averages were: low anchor 22.1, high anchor 22.4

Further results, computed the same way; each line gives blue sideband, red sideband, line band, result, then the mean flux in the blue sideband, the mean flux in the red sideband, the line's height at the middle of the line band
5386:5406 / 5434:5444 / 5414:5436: 0.1 A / 23.4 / 22.6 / 22.9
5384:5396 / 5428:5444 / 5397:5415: 0.1 A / 24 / 22.8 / 23.6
